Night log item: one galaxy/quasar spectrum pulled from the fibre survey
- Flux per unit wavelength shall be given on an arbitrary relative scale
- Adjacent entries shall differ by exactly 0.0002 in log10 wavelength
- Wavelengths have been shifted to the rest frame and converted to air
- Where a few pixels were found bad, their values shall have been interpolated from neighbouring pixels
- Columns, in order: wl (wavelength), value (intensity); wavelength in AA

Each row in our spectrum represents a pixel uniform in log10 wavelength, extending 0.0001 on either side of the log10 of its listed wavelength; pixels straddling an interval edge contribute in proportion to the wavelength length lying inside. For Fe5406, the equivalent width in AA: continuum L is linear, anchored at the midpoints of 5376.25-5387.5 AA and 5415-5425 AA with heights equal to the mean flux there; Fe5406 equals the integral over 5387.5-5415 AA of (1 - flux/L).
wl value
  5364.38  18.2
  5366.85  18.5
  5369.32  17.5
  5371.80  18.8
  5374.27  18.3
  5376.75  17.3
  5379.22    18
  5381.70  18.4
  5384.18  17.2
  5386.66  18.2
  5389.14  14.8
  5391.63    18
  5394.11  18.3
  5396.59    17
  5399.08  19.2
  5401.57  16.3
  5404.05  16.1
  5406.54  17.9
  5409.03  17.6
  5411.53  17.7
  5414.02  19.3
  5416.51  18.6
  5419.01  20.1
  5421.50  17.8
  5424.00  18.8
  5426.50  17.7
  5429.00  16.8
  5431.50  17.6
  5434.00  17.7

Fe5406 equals 1.3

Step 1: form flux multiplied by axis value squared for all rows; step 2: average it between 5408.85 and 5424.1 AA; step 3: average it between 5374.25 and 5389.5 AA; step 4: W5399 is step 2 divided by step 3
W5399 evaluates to 1.1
